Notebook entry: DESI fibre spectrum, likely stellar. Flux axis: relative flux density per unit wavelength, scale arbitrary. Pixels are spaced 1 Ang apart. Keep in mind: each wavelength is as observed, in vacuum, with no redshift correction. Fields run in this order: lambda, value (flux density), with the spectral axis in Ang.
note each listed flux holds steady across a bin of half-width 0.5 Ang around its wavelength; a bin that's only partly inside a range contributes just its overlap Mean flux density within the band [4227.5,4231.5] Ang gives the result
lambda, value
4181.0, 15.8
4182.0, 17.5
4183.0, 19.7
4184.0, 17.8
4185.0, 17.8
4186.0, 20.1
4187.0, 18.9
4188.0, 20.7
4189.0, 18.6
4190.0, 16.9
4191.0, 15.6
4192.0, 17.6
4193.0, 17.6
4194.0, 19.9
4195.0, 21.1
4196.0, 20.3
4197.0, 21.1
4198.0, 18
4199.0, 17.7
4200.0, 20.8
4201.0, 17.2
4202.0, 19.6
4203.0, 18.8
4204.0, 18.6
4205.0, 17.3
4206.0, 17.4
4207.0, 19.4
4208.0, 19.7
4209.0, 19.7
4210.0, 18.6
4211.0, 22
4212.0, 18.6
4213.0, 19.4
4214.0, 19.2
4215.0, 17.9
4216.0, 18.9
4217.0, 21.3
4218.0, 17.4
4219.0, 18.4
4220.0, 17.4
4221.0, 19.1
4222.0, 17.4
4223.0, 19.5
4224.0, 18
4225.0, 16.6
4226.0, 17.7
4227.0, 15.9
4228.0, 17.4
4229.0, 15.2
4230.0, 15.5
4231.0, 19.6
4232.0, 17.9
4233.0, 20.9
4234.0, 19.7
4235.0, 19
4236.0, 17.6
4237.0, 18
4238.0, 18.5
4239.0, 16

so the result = 16.9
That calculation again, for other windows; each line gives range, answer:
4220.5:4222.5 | 18.2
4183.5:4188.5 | 19.1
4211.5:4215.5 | 18.8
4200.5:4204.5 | 18.6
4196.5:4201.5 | 19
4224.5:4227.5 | 16.7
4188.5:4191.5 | 17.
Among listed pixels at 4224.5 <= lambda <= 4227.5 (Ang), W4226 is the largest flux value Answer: 17.7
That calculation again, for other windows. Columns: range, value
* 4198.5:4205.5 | 20.8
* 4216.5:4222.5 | 21.3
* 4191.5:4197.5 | 21.1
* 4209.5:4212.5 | 22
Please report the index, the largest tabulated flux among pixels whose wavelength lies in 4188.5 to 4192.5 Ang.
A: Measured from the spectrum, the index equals 18.6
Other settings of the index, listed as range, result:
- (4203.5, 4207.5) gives 19.4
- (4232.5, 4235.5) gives 20.9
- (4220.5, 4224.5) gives 19.5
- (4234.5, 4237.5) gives 19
